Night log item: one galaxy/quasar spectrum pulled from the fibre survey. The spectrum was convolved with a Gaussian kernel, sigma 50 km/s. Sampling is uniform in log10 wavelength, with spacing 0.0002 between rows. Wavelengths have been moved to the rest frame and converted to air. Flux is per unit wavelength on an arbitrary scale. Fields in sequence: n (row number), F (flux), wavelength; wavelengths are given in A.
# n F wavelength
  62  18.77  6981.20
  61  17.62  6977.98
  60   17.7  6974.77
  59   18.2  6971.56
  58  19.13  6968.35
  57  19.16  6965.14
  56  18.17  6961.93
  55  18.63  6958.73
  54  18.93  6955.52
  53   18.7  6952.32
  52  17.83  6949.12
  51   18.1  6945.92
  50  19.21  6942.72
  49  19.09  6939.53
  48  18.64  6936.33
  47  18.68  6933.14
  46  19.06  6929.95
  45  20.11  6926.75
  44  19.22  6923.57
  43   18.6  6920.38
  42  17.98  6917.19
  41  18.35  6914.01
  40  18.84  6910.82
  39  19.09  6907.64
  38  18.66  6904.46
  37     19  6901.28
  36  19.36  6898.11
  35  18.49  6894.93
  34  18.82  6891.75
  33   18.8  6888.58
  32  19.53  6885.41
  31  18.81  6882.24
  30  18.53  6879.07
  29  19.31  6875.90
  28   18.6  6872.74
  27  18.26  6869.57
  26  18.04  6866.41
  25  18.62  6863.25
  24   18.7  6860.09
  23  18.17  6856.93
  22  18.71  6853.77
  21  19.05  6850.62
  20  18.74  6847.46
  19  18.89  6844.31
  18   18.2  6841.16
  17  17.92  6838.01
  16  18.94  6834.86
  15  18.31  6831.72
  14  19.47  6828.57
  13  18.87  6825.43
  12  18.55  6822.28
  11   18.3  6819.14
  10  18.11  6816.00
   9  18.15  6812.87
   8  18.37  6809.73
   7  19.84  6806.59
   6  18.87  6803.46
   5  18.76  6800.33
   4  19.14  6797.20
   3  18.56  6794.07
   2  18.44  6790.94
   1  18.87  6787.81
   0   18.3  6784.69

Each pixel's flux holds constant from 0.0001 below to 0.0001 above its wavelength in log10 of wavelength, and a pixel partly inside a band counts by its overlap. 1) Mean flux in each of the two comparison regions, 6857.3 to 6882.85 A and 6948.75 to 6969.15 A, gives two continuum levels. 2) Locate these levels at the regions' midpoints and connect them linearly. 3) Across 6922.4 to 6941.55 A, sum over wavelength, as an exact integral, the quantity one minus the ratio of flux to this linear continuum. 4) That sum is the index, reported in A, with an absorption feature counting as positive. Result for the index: -0.5 A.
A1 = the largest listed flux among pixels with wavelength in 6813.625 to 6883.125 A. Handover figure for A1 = 19.47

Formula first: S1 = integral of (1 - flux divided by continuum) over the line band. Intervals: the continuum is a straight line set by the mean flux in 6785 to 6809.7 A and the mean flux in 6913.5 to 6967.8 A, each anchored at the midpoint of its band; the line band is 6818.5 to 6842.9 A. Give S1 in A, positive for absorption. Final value 0.3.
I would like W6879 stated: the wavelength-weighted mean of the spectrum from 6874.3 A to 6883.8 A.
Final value 18.9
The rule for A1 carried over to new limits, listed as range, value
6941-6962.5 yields 19.21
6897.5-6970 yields 20.11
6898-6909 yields 19.36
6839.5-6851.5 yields 19.05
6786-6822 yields 19.84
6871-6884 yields 19.31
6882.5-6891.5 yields 19.53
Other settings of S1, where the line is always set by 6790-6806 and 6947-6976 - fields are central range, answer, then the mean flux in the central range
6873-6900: -0.4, 18.9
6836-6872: 0.4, 18.5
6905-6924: -0.1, 18.6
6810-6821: 0.3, 18.2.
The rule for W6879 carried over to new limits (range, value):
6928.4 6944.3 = 18.9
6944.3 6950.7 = 18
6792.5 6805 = 18.8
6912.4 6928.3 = 18.9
